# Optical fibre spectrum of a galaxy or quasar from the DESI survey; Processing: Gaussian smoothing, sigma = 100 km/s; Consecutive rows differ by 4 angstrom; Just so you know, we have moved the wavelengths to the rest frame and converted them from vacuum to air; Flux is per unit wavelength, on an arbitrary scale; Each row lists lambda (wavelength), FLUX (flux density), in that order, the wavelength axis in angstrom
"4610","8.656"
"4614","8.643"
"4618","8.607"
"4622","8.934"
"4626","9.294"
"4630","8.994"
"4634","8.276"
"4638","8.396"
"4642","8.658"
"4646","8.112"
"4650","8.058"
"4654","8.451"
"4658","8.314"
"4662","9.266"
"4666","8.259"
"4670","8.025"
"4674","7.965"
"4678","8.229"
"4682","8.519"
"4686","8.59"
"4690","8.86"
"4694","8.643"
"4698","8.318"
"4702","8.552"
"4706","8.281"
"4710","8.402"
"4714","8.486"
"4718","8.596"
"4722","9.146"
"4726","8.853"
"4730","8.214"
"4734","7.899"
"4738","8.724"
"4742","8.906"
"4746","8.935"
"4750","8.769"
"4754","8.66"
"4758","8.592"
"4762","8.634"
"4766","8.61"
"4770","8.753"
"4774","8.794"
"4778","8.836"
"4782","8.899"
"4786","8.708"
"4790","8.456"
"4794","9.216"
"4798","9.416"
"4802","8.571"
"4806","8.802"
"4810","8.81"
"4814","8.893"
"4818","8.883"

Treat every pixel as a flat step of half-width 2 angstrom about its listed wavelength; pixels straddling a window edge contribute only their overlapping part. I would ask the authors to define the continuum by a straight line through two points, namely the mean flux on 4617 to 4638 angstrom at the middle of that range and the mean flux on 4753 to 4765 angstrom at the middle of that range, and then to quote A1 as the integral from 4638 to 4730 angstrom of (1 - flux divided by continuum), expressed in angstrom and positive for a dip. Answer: 2.6 angstrom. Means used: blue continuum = 8.79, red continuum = 8.62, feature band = 8.47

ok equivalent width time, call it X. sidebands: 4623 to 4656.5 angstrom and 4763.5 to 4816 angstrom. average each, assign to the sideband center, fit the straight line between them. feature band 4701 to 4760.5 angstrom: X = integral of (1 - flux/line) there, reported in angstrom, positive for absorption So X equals 0.76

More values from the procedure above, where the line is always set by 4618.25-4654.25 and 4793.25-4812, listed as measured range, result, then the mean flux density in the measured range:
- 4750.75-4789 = 0.69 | 8.72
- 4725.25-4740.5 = 0.68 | 8.4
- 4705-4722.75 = 0.39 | 8.56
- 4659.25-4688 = 0.86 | 8.41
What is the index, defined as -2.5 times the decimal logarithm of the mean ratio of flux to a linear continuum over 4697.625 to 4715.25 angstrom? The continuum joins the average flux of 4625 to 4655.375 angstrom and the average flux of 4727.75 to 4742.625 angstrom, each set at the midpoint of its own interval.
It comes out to 0.00 mag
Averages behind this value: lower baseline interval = 8.51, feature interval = 8.41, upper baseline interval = 8.4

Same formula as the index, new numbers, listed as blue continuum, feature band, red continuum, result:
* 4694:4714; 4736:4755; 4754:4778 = -0.03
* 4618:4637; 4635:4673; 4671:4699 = 0.03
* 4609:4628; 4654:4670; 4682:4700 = 0.02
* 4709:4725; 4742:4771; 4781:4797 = 0.01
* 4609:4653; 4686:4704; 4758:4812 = 0.01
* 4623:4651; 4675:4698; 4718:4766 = 0.01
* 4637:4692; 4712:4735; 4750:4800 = 0.01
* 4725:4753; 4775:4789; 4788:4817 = 0.00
